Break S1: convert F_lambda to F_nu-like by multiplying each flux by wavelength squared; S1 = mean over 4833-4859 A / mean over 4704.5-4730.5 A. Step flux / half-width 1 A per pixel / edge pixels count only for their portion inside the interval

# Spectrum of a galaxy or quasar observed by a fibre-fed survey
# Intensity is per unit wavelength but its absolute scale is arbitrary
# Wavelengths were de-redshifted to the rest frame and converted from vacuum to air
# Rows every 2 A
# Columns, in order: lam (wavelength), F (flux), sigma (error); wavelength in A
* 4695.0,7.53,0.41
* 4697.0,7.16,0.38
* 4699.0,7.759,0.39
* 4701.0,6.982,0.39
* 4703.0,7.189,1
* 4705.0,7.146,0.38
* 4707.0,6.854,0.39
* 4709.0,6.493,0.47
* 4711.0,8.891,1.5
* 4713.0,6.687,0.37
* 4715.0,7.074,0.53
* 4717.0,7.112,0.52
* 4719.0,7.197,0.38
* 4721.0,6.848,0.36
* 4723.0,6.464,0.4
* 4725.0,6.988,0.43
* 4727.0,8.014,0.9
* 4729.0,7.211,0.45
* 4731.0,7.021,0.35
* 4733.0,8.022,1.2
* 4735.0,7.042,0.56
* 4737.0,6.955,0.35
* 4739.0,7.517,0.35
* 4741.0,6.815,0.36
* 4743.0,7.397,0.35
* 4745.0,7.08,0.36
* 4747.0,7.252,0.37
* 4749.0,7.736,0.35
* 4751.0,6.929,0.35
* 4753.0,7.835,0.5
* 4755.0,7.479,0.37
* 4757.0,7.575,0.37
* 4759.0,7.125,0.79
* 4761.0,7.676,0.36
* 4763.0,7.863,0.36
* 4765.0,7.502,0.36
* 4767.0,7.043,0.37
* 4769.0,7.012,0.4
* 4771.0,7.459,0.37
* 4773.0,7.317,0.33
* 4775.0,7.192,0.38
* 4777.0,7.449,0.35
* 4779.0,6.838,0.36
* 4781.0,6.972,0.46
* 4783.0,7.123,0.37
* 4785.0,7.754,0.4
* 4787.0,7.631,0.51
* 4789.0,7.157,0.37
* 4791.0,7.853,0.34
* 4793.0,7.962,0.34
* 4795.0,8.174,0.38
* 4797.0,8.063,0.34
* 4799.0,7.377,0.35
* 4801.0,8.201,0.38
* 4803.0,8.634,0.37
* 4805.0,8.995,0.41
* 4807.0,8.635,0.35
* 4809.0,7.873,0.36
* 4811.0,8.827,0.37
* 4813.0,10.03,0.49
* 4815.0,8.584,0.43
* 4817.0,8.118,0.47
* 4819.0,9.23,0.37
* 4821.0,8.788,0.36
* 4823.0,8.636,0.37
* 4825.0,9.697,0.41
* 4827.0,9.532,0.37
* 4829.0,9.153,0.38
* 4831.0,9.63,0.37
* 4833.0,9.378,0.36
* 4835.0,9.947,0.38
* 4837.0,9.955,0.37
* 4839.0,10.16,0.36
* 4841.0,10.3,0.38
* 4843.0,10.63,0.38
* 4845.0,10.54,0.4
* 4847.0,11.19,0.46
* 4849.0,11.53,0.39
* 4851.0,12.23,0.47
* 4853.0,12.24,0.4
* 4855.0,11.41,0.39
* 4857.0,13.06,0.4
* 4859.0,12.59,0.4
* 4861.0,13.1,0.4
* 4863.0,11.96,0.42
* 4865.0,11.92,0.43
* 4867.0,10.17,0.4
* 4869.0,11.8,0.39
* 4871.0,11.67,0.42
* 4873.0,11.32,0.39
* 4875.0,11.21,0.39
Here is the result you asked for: 1.6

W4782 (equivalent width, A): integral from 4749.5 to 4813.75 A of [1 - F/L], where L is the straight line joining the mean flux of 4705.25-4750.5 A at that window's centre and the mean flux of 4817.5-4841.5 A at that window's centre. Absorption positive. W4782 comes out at 5.3 A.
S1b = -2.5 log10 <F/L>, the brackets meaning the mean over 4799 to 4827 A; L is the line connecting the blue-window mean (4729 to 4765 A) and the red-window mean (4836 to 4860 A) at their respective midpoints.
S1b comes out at 0.14 mag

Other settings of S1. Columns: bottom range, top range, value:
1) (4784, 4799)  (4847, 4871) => 1.58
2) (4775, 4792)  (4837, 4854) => 1.54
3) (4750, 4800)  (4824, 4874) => 1.52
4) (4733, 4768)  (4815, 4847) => 1.35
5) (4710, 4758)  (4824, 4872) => 1.58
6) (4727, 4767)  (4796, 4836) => 1.24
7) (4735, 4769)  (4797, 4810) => 1.15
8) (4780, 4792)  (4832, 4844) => 1.39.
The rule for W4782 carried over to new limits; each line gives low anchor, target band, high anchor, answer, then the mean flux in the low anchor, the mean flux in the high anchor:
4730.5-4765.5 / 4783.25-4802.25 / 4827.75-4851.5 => 2.3 A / 7.38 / 10.3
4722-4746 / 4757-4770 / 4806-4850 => 0.9 A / 7.21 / 9.56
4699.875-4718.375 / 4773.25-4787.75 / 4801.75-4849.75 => 2.2 A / 7.16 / 9.48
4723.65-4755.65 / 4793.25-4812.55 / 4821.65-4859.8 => 2.1 A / 7.32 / 10.6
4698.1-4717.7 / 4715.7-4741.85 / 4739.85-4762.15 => 0.4 A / 7.22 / 7.36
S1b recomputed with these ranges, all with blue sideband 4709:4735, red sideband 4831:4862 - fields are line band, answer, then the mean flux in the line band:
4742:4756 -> 0.10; 7.39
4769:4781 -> 0.23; 7.21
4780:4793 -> 0.24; 7.46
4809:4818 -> 0.16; 8.78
